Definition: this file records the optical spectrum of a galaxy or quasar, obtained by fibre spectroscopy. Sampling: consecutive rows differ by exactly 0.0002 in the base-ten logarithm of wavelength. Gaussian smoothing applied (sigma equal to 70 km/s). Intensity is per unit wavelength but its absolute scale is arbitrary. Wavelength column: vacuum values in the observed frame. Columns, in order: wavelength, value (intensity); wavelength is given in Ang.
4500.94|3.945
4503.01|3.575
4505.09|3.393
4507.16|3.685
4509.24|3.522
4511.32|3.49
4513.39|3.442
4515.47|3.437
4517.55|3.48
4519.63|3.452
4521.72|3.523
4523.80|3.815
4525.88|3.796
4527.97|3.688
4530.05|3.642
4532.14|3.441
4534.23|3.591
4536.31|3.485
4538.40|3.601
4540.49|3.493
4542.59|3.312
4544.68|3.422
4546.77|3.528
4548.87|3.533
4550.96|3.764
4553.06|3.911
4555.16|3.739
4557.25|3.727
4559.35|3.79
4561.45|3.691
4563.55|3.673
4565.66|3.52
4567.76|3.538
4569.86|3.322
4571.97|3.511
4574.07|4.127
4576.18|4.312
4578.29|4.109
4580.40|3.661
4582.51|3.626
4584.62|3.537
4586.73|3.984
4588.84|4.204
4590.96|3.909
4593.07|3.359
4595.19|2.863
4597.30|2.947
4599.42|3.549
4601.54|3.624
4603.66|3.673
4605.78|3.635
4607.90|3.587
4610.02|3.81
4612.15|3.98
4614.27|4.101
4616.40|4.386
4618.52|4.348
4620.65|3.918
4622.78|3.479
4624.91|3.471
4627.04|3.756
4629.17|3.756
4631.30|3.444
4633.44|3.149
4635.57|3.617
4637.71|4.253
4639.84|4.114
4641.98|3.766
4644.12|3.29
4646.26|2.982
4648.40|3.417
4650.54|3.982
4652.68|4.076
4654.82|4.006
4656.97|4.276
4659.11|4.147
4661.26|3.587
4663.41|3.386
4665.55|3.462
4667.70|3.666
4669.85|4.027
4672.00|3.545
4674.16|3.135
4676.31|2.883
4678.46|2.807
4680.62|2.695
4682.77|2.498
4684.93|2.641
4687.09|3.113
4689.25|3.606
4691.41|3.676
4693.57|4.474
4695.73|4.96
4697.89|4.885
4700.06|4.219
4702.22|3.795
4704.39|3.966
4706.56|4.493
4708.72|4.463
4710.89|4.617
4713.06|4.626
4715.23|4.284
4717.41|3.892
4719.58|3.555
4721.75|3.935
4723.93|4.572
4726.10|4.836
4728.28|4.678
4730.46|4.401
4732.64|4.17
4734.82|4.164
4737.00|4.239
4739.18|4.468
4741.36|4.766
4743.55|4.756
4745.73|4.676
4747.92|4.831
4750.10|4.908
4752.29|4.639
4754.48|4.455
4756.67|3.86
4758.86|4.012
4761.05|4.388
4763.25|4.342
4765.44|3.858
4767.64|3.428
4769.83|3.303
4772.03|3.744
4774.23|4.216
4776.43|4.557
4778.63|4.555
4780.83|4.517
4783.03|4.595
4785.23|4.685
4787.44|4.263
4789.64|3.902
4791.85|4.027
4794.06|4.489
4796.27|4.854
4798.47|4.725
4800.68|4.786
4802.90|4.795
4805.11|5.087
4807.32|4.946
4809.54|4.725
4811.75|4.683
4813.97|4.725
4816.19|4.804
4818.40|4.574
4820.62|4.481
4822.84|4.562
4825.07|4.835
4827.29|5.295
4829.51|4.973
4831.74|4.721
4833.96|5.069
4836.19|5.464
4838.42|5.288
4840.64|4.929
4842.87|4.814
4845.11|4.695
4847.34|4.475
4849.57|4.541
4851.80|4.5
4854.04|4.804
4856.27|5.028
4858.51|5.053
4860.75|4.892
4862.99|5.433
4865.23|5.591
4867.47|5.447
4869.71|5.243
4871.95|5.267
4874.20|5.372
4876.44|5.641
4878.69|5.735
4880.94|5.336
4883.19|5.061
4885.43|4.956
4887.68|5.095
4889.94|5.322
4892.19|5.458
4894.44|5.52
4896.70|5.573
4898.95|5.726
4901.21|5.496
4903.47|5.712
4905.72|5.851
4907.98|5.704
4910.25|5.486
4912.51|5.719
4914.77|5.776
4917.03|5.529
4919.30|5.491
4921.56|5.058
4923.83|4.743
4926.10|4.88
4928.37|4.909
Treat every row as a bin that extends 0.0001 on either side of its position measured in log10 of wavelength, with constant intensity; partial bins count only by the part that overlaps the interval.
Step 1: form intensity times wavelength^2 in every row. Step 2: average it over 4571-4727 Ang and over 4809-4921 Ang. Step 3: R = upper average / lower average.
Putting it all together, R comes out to 1.50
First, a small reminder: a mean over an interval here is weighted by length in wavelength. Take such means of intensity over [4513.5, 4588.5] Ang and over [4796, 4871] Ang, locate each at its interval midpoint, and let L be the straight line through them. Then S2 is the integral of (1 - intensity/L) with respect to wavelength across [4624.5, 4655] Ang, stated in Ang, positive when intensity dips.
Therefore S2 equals 2.9 Ang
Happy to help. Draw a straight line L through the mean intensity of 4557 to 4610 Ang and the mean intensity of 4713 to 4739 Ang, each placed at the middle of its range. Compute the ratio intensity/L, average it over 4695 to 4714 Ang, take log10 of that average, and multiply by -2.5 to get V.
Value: -0.06 mag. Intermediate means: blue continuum 3.66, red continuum 4.27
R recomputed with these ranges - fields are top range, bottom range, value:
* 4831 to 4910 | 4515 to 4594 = 1.63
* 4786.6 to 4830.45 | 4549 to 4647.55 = 1.38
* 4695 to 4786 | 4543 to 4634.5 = 1.25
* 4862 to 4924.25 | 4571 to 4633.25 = 1.65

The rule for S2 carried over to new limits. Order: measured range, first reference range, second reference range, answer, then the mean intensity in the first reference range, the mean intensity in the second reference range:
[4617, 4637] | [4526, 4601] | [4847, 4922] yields 1.4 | 3.63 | 5.33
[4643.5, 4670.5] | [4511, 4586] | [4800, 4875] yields 2.7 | 3.63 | 4.94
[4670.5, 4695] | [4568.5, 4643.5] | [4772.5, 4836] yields 5.2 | 3.74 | 4.66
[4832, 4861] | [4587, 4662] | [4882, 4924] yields 1.2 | 3.73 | 5.45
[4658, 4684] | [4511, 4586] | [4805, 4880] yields 5.4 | 3.63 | 4.99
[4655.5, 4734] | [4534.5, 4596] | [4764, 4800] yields 2.4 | 3.67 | 4.24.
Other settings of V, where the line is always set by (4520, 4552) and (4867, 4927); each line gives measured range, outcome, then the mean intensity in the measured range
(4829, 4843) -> 0.010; 5.06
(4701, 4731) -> 0.050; 4.29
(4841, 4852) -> 0.116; 4.64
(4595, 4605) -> 0.155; 3.38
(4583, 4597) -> 0.070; 3.61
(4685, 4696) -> 0.159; 3.77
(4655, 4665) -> 0.098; 3.84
